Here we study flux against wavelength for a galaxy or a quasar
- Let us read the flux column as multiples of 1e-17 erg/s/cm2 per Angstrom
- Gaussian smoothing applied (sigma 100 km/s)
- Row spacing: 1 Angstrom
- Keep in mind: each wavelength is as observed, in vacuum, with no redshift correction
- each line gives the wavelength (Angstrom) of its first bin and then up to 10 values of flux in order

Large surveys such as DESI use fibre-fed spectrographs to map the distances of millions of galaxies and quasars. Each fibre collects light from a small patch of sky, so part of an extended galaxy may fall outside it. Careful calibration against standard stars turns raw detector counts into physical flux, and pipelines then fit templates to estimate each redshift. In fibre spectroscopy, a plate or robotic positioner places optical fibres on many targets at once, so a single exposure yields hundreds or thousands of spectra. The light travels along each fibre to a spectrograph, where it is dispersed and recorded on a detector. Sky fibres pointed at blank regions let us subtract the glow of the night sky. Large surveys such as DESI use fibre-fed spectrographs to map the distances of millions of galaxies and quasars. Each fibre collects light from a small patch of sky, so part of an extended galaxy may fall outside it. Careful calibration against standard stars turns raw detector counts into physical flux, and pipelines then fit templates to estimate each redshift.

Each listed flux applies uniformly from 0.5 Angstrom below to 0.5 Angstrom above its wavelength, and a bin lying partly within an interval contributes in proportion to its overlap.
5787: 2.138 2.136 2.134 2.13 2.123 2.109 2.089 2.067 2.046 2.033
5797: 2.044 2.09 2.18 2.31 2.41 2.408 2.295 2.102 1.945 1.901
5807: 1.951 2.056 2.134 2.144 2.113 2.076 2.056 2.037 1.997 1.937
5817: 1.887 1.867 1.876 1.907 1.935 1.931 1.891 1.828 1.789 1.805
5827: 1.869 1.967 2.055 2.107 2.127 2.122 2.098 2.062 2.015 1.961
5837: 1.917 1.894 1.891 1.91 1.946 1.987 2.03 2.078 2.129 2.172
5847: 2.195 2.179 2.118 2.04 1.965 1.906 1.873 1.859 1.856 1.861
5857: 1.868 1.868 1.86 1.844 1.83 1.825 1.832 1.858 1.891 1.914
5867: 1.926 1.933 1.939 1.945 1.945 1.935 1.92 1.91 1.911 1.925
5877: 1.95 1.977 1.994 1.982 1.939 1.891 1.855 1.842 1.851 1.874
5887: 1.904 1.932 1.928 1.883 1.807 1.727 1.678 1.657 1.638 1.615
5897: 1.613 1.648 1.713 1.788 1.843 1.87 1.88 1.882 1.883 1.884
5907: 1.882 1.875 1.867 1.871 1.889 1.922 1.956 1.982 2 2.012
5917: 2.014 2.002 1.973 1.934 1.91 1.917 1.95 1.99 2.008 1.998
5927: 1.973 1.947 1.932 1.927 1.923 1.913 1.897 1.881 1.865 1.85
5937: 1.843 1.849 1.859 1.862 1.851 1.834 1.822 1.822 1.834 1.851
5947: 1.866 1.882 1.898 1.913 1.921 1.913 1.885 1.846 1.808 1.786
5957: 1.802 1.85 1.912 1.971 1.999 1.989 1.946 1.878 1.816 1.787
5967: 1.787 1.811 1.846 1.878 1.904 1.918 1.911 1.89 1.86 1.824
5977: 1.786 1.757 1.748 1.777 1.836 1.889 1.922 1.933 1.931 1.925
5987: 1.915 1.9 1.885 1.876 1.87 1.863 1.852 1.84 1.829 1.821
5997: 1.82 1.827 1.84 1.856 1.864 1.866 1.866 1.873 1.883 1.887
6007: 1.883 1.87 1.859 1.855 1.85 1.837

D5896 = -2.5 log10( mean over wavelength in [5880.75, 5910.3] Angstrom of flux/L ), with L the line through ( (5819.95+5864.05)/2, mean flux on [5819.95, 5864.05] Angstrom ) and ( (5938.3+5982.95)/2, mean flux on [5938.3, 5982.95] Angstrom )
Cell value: 0.057 mag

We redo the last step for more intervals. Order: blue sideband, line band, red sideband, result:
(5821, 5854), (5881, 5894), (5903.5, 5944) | 0.06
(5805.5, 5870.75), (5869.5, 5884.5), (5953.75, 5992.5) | 0.00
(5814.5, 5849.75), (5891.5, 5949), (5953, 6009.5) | 0.03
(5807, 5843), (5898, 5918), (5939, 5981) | 0.01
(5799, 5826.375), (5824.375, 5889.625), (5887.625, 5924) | 0.00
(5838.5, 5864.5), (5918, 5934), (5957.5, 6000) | -0.02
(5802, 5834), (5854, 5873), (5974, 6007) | 0.04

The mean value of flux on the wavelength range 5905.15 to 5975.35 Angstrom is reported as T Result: 1.9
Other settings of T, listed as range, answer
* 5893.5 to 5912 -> 1.8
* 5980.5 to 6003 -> 1.87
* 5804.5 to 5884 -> 1.96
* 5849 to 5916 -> 1.87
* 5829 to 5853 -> 2.03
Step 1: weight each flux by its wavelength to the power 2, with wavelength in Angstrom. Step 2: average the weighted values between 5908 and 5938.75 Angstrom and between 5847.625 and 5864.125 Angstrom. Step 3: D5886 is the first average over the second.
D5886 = 1.04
